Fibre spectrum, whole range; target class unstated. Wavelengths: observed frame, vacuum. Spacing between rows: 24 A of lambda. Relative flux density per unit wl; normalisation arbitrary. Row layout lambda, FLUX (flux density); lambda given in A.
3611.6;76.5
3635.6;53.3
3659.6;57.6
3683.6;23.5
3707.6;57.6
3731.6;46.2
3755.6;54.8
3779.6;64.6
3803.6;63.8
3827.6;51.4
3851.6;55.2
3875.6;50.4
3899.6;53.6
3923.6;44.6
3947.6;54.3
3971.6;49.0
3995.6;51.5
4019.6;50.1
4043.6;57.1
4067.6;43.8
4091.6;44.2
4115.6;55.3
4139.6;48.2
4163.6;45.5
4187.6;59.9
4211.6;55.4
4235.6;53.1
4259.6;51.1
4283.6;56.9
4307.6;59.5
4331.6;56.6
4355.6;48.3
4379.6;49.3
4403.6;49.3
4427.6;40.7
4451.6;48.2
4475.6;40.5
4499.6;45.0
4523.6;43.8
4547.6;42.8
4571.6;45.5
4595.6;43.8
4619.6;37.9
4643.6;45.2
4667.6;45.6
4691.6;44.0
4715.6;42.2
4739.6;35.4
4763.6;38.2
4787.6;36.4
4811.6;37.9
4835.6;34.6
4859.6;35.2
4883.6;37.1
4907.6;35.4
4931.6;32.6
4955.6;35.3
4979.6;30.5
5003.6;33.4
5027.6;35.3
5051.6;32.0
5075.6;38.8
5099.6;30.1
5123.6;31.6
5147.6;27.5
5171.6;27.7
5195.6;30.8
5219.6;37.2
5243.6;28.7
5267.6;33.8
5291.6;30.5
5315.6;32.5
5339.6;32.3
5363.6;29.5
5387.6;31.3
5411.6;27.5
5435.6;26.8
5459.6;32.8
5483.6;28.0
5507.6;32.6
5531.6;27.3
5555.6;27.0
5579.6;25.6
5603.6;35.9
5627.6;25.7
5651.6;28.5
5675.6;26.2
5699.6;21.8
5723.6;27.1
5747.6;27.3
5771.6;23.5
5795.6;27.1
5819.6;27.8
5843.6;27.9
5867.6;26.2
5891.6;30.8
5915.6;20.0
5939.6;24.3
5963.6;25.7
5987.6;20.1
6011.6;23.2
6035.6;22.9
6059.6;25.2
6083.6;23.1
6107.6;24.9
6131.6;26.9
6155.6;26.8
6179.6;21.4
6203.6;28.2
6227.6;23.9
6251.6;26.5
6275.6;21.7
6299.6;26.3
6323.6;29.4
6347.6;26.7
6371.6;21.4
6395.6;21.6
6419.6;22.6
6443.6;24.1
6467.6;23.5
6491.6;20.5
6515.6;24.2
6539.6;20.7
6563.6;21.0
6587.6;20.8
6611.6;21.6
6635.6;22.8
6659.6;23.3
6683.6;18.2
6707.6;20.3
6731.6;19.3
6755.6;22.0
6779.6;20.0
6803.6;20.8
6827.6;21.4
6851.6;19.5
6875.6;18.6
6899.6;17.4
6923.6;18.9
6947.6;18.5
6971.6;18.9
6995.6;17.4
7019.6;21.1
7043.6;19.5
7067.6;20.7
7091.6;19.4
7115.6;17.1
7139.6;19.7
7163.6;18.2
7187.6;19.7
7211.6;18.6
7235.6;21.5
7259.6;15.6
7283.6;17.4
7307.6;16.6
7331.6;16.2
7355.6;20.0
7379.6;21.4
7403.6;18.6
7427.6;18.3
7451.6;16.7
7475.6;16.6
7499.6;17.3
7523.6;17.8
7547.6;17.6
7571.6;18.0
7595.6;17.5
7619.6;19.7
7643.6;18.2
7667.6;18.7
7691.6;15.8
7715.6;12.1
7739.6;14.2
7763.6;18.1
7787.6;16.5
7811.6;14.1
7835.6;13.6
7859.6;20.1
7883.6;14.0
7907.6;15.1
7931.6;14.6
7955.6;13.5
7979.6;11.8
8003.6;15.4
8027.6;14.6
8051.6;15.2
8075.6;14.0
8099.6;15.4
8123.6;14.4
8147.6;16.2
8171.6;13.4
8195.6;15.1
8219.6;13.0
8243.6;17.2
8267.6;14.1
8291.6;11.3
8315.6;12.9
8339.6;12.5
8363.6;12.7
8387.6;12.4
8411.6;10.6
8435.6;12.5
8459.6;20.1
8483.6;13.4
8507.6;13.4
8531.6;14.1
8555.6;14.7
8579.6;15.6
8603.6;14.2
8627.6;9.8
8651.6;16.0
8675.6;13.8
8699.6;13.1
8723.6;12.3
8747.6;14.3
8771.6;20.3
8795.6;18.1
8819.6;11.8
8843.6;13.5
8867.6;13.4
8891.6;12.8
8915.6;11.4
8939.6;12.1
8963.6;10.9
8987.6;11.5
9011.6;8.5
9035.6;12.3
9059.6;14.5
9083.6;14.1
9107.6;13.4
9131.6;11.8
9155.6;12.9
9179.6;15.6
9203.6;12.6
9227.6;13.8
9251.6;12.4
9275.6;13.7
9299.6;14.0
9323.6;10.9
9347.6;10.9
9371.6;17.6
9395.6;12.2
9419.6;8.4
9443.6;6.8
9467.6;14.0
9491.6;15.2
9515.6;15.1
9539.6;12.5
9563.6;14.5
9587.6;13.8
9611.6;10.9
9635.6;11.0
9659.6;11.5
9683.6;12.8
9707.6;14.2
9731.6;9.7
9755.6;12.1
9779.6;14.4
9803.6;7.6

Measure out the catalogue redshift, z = 1.655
